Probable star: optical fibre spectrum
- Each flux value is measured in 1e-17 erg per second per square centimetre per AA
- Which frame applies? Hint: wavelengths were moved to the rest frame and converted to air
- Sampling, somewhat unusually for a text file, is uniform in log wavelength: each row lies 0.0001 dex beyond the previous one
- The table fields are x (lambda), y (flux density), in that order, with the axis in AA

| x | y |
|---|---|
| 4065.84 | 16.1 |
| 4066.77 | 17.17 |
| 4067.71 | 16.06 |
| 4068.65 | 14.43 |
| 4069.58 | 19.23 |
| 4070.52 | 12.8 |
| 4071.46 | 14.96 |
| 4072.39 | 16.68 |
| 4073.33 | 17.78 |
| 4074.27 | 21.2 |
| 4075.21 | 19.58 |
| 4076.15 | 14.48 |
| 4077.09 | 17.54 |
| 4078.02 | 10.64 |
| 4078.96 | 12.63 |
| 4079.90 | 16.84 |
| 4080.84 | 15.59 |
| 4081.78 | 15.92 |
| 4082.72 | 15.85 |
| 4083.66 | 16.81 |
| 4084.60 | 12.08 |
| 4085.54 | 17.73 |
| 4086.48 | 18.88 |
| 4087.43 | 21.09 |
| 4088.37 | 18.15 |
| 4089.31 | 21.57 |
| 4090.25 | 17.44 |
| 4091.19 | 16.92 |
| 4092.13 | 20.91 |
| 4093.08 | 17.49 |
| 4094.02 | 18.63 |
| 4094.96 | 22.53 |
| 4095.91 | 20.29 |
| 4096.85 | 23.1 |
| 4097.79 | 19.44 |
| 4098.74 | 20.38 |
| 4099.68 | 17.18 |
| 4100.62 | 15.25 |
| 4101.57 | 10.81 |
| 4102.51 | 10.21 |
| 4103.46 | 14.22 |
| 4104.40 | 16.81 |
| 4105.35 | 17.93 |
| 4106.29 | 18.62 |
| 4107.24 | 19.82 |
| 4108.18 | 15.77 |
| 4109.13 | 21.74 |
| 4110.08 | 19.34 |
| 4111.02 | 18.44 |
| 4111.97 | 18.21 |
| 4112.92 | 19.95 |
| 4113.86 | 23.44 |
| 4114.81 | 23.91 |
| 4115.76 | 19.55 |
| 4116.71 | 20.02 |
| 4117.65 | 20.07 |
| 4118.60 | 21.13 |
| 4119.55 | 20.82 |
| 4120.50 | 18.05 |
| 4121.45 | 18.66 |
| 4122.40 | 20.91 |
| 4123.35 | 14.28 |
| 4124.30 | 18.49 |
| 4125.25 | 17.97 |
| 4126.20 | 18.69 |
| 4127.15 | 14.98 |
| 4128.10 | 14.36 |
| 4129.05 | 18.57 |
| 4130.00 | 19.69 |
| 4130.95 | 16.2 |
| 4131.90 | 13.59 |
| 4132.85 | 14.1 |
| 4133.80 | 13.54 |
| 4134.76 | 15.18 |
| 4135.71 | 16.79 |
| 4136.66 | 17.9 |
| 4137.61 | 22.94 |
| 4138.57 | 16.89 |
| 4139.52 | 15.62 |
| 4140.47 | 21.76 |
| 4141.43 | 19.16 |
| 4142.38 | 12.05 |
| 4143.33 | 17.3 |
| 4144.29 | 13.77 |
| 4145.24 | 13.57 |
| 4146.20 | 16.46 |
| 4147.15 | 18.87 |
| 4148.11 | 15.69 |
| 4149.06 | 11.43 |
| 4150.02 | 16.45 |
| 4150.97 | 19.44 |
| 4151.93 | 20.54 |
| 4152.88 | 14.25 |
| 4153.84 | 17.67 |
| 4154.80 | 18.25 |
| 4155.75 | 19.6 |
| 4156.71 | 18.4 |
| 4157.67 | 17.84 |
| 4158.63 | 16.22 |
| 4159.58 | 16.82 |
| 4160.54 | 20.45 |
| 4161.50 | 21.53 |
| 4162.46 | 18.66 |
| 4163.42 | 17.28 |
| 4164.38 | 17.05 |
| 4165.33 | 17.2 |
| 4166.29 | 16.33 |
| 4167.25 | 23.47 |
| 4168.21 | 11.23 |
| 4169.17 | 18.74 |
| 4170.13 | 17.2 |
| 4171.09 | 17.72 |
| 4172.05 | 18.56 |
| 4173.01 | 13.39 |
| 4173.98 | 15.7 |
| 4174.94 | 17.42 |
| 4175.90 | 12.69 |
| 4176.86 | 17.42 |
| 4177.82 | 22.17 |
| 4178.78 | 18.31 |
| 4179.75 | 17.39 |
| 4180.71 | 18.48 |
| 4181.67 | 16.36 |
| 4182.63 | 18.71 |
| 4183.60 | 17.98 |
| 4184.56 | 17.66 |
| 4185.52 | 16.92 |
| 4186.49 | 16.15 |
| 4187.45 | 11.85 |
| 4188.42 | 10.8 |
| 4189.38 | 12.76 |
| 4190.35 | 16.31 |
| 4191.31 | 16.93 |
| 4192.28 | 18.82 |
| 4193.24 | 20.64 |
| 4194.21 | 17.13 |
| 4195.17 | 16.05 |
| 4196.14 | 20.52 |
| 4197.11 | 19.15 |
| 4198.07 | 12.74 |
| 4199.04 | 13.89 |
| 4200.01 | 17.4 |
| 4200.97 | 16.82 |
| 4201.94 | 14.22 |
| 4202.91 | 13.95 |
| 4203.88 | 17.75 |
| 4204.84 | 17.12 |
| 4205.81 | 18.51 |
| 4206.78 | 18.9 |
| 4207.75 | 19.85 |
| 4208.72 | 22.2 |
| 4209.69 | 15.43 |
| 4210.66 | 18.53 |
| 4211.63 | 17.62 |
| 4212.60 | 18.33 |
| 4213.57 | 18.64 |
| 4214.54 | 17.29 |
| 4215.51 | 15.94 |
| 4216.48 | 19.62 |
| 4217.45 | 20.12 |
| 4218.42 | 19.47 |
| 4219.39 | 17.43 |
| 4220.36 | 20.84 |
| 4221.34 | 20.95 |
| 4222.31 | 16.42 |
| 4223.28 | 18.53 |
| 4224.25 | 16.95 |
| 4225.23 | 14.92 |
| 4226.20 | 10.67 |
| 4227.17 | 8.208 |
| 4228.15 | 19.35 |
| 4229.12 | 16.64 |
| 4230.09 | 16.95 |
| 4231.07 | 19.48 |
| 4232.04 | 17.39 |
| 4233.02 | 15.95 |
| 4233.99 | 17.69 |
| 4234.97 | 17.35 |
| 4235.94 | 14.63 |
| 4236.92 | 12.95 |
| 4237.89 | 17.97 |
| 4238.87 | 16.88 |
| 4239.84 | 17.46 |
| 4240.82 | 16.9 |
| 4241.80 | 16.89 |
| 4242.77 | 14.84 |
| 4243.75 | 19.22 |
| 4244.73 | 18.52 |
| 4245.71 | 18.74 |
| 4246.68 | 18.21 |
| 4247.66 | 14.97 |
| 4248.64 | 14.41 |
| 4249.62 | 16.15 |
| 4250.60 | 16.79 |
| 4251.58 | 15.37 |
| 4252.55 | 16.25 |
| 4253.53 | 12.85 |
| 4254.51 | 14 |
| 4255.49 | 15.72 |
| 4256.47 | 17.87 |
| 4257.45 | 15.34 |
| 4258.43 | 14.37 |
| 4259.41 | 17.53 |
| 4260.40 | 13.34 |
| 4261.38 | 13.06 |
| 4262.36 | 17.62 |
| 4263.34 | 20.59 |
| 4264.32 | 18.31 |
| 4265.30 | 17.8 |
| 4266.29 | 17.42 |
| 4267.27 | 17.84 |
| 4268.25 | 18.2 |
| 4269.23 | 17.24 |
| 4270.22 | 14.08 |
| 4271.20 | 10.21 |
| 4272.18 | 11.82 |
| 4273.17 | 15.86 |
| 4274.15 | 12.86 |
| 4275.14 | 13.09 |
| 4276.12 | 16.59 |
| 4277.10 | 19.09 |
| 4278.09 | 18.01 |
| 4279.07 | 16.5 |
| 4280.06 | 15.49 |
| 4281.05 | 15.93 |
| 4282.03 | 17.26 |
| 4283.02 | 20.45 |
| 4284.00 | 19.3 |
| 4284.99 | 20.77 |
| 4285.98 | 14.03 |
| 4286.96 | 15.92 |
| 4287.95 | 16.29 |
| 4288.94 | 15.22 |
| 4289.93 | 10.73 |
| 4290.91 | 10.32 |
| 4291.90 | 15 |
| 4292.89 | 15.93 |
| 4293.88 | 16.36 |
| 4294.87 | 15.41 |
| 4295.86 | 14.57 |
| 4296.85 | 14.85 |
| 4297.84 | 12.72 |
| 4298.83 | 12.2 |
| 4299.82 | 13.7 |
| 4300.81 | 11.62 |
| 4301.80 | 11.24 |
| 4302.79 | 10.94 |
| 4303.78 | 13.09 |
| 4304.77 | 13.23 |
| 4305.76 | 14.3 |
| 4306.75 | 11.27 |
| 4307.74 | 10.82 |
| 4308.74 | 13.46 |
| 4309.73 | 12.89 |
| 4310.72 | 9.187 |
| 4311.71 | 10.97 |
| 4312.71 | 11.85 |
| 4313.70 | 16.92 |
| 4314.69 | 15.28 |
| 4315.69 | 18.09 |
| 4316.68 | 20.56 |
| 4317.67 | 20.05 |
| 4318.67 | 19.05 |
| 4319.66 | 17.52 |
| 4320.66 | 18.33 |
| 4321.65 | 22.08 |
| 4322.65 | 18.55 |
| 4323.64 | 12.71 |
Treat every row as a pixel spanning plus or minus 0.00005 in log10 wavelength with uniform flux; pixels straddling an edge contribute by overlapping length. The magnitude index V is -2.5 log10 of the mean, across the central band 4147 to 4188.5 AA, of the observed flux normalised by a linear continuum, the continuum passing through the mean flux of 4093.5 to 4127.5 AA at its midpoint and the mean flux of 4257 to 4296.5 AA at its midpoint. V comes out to 0.03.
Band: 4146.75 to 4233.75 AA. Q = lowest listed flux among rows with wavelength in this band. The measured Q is 8.208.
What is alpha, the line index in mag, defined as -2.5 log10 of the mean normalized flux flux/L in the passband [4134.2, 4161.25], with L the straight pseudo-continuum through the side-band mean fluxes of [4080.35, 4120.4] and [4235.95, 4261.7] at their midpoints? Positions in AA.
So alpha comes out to 0.03 mag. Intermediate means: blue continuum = 18.4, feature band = 17.2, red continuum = 16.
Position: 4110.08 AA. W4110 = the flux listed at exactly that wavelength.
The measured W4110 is 19.34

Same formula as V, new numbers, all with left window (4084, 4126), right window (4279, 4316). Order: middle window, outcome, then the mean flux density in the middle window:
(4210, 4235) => -0.09 mag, 17.3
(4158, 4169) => -0.04 mag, 17.9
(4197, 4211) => -0.04 mag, 17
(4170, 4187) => -0.02 mag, 17.2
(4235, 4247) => -0.09 mag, 16.9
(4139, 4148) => 0.08 mag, 16.5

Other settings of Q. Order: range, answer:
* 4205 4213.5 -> 15.43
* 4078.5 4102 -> 10.81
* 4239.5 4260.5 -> 12.85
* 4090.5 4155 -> 10.21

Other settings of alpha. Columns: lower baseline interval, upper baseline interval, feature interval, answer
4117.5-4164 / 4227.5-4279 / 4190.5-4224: -0.07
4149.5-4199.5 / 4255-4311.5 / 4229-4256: -0.04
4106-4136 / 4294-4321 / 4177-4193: 0.01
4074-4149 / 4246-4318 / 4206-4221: -0.16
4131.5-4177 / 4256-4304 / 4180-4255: -0.04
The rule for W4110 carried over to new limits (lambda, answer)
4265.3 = 17.8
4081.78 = 15.92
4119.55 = 20.82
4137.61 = 22.94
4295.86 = 14.57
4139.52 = 15.62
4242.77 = 14.84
